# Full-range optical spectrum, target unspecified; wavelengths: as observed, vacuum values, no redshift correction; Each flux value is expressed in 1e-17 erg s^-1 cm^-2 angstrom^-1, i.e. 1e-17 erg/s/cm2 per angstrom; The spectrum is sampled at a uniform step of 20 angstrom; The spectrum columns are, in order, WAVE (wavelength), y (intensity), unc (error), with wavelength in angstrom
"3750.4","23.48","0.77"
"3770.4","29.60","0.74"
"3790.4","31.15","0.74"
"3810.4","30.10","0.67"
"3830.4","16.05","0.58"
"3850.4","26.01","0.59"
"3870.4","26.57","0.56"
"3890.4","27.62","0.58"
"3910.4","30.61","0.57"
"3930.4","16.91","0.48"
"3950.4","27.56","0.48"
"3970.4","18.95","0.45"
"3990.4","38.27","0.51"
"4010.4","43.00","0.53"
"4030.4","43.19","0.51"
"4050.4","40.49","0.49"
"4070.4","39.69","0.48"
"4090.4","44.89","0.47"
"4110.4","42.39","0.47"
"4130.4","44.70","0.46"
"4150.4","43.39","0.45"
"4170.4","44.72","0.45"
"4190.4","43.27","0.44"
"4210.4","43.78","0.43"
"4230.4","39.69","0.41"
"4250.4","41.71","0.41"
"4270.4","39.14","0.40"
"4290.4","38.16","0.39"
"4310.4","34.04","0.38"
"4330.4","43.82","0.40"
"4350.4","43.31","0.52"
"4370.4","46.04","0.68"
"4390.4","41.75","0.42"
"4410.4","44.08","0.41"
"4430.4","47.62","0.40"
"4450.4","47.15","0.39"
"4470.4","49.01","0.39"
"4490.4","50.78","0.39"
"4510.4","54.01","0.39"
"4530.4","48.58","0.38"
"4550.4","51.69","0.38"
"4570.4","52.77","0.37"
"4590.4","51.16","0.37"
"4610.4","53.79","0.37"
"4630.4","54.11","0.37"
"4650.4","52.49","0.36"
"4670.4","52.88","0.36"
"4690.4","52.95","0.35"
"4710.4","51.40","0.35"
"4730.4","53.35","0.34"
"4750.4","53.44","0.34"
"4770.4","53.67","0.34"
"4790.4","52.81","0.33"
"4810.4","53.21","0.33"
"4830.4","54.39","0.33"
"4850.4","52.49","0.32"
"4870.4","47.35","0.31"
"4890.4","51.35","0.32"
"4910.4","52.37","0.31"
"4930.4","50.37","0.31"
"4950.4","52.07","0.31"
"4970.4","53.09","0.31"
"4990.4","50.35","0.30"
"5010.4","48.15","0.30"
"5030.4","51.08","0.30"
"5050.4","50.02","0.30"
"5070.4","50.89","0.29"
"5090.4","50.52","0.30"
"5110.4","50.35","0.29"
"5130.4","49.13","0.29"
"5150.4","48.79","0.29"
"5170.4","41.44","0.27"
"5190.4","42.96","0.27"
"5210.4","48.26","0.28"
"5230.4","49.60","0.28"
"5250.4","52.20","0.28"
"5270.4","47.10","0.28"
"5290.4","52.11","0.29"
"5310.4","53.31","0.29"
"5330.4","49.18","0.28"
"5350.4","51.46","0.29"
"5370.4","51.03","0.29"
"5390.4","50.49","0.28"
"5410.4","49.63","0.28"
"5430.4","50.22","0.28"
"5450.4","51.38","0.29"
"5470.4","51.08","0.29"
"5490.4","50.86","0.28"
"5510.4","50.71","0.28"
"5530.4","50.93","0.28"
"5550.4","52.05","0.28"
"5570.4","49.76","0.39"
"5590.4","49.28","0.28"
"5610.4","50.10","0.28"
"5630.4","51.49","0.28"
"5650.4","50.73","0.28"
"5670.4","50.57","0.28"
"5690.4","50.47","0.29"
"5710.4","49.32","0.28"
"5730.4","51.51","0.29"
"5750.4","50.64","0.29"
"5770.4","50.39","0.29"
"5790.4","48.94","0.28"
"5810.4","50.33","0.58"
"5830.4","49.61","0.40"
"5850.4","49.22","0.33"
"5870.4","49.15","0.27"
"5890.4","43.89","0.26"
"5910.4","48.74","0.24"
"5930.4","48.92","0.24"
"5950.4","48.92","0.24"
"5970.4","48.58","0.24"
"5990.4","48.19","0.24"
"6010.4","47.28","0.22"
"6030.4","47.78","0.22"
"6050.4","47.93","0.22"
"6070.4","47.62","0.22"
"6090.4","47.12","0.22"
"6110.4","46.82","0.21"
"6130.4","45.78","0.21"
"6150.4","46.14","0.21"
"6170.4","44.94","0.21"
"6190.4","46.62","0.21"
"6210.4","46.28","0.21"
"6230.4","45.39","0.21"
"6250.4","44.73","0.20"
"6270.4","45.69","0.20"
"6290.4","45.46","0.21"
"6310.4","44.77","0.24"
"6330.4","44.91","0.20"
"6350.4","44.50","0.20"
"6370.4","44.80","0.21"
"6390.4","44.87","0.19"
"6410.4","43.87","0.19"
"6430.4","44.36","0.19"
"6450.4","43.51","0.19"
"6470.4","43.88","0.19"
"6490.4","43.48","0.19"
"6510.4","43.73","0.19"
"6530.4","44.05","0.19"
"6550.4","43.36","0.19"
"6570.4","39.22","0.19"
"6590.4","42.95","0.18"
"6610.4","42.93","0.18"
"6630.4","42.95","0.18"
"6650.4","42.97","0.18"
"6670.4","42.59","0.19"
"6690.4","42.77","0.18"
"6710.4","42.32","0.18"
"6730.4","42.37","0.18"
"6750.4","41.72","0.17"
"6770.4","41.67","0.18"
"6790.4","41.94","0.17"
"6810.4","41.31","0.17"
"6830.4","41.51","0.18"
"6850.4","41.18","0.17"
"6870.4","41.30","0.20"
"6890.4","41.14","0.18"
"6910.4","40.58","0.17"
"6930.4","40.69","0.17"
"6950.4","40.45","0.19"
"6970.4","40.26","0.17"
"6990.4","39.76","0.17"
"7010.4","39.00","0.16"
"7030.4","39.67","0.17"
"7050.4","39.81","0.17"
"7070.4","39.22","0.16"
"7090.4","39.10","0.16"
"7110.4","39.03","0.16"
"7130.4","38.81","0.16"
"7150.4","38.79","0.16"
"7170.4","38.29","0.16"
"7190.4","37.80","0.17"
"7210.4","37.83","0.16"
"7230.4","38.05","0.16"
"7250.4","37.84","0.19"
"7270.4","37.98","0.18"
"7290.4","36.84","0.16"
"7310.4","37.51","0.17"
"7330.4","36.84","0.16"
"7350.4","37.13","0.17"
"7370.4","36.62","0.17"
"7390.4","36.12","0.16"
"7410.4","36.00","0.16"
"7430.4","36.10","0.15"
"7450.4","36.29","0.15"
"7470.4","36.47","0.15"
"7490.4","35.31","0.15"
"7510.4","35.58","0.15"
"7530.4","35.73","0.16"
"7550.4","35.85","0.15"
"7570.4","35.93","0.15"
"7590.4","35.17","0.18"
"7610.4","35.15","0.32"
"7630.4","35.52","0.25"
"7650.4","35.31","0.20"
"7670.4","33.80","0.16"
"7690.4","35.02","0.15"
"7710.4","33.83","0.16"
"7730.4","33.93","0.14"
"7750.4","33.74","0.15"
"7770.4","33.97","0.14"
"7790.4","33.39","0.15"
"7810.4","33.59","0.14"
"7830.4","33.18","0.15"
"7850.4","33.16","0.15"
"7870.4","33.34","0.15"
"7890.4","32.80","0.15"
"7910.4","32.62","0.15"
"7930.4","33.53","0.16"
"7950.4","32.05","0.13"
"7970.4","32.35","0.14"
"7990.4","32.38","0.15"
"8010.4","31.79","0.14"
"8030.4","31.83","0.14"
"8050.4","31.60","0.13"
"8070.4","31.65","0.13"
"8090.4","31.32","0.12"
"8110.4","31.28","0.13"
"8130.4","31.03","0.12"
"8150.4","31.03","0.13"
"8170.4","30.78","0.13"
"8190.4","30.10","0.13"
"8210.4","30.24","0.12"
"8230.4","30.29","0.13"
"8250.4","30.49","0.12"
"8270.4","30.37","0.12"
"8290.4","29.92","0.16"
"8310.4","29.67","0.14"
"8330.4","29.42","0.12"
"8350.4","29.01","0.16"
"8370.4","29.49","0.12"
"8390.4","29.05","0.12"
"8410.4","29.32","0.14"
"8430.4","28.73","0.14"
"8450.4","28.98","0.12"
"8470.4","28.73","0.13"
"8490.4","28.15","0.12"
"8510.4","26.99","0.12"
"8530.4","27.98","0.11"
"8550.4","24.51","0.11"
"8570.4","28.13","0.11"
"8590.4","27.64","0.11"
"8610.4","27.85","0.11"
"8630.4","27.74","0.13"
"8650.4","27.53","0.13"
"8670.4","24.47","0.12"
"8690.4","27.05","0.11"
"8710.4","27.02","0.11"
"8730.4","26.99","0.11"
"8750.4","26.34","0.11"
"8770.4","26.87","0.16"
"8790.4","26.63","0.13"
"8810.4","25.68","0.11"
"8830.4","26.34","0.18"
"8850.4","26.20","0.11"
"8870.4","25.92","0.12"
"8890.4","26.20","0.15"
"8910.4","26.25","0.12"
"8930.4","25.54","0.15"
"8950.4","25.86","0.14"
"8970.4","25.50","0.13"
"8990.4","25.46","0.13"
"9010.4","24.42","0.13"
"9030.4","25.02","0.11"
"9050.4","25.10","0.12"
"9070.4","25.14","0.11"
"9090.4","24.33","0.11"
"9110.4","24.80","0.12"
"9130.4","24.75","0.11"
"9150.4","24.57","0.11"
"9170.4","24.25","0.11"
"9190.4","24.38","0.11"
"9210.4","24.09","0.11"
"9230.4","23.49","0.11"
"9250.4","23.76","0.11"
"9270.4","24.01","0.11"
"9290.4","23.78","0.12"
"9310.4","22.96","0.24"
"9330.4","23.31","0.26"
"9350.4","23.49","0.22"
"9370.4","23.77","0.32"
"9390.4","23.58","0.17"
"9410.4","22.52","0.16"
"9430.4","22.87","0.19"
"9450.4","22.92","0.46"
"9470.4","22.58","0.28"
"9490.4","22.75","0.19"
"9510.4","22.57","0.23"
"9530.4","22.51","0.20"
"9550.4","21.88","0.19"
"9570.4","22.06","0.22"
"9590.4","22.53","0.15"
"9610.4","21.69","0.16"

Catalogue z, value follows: 0.000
